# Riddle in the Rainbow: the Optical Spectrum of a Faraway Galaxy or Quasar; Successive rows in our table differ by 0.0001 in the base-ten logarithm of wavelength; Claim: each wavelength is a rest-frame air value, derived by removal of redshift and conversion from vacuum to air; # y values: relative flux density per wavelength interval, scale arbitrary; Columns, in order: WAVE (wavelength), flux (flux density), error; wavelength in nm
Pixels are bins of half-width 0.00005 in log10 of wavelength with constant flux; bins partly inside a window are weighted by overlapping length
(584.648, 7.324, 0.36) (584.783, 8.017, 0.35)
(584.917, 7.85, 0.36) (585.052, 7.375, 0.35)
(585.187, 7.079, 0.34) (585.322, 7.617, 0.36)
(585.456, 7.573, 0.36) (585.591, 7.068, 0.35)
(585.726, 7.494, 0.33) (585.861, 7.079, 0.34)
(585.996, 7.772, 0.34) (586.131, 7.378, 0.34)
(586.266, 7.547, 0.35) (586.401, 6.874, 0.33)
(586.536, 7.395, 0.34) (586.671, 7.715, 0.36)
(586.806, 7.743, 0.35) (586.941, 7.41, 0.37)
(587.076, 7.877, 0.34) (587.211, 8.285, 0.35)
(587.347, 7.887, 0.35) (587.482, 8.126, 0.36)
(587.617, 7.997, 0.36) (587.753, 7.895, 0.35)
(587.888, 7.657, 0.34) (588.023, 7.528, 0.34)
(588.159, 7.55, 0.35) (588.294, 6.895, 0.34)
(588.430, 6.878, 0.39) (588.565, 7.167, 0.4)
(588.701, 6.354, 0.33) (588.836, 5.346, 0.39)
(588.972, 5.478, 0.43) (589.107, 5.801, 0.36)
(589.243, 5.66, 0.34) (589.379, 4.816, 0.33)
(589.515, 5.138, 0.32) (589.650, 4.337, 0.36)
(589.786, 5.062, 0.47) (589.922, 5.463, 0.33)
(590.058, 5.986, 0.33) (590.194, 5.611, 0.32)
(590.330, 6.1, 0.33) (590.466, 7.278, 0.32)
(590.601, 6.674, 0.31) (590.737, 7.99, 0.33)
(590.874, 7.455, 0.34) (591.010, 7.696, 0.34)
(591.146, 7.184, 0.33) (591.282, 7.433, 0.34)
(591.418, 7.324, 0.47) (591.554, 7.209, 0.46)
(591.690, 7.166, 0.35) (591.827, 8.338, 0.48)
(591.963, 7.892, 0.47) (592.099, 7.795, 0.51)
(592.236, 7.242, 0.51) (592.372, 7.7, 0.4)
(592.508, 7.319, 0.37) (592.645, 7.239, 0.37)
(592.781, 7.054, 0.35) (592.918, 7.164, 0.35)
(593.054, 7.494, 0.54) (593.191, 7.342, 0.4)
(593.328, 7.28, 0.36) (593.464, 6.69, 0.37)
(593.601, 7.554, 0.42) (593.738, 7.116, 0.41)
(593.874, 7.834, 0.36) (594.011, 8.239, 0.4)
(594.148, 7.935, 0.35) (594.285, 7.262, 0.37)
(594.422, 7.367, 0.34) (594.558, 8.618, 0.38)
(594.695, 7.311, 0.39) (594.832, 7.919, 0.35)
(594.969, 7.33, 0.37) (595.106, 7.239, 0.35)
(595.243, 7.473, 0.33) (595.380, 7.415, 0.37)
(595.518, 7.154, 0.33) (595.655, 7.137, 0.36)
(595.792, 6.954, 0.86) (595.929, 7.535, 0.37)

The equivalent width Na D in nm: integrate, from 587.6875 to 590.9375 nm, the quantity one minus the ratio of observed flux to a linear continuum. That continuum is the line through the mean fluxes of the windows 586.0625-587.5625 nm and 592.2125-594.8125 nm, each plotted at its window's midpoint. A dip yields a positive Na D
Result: 0.54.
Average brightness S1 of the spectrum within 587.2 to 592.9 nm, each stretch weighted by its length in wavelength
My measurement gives 6.87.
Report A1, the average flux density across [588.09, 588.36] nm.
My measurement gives 7.22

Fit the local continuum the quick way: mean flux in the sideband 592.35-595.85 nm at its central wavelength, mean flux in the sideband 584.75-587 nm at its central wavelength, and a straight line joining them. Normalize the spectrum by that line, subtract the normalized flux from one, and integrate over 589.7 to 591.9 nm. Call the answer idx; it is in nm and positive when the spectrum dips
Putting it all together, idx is 0.17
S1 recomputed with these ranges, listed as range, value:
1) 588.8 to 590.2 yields 5.32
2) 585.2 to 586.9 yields 7.43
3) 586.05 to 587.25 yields 7.57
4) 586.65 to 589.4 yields 7.08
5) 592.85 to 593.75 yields 7.24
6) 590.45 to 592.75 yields 7.47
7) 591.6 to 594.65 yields 7.53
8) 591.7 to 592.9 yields 7.53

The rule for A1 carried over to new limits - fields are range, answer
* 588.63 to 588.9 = 5.87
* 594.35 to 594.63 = 7.99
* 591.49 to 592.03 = 7.65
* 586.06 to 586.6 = 7.3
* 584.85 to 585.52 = 7.5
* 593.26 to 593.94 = 7.3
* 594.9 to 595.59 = 7.31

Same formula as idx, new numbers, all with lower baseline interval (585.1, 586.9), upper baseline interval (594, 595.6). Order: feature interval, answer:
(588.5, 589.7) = 0.303 nm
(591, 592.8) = 0.011 nm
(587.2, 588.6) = -0.030 nm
